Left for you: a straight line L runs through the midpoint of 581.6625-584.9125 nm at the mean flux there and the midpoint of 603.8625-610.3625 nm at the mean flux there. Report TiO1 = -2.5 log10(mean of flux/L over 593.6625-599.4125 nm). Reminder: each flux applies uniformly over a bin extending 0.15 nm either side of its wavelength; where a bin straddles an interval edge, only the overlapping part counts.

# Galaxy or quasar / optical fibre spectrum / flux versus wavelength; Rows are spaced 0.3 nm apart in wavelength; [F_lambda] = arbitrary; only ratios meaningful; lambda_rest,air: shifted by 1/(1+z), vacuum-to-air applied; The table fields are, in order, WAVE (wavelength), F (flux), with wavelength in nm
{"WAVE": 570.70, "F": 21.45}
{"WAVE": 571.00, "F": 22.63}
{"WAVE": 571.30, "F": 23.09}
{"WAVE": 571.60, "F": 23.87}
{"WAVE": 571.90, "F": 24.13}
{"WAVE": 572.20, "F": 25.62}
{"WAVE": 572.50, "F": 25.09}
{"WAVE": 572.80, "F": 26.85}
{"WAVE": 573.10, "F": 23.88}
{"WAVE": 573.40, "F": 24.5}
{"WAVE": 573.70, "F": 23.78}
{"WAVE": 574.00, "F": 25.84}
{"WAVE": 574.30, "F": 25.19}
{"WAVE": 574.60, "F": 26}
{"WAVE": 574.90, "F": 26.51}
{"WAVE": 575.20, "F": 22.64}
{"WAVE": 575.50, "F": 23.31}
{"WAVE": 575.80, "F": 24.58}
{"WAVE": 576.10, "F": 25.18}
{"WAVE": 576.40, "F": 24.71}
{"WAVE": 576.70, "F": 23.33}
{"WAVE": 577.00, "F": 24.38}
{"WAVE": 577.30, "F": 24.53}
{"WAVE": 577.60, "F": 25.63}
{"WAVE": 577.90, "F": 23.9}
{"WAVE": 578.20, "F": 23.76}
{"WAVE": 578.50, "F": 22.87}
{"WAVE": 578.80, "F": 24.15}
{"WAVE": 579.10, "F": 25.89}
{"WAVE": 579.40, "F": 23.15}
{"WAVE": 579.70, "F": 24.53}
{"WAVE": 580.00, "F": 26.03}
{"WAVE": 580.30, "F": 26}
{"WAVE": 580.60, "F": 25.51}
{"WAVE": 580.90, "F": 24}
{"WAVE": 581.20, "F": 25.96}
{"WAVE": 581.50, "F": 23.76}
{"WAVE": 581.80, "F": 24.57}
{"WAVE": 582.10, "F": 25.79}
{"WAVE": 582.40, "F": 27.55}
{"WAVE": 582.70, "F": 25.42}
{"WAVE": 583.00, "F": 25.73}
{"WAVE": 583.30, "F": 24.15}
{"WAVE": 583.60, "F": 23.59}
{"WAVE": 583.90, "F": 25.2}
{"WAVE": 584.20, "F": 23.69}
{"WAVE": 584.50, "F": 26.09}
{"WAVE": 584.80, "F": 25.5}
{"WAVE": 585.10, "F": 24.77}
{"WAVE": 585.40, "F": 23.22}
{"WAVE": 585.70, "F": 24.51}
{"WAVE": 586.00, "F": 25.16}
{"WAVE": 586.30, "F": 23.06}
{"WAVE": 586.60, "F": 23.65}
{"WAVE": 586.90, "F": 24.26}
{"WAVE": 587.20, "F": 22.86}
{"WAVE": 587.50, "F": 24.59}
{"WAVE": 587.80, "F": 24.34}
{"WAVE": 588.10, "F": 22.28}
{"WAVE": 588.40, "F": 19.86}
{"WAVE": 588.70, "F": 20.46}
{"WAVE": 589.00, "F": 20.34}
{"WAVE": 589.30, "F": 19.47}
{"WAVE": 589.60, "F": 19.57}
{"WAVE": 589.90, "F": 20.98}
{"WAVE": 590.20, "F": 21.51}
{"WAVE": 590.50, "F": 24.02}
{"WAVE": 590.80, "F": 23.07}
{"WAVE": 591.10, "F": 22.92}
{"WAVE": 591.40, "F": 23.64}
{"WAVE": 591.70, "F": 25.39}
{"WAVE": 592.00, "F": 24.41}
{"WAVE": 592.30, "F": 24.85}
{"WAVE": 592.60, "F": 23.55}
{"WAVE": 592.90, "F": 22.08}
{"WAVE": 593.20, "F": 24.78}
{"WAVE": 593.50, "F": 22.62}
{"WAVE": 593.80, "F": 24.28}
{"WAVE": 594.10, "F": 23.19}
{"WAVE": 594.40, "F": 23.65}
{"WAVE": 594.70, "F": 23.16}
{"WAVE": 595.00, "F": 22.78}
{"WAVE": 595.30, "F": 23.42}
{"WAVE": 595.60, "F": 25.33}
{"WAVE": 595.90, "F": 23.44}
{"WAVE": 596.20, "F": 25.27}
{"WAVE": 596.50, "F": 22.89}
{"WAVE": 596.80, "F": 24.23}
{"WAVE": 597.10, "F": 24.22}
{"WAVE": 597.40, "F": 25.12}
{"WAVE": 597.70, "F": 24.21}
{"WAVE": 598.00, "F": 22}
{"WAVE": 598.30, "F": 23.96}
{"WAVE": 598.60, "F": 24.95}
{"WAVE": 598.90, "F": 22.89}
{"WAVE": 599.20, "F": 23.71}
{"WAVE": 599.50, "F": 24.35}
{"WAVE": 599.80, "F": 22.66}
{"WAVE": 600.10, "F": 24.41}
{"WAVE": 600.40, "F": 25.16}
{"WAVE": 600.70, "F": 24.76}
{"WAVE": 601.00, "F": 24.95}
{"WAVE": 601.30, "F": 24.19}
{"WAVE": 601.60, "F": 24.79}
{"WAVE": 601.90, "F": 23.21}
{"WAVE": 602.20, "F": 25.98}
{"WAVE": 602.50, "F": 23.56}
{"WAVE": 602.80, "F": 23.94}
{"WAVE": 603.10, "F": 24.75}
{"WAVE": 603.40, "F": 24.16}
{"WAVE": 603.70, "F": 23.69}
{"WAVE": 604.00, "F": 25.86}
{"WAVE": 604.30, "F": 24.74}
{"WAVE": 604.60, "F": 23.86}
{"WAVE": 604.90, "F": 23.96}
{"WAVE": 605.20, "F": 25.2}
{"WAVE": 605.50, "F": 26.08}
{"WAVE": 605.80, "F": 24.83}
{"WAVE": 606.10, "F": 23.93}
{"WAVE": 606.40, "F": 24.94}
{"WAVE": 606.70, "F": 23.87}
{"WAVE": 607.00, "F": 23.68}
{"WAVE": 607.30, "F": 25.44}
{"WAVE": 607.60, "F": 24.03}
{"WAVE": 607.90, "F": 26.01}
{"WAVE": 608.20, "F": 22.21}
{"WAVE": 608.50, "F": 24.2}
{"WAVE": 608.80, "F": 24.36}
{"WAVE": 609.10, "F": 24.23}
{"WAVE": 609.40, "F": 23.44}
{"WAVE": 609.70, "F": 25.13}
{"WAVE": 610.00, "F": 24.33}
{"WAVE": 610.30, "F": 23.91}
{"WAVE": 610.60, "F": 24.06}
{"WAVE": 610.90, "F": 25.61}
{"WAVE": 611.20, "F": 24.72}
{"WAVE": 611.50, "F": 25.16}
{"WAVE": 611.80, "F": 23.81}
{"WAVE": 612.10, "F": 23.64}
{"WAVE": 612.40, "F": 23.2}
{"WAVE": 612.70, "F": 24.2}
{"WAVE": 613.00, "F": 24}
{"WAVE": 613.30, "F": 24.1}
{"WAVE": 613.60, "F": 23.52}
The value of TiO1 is 0.04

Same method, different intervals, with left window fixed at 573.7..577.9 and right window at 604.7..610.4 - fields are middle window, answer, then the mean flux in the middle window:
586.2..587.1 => 0.043 mag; 23.6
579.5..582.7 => -0.030 mag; 25.3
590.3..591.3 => 0.059 mag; 23.3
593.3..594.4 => 0.048 mag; 23.5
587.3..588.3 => 0.049 mag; 23.5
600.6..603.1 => 0.001 mag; 24.4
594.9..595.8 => 0.029 mag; 23.9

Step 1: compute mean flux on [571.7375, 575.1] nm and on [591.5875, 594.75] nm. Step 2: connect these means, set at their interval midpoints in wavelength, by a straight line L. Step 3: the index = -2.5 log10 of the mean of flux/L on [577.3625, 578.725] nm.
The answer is 0.03 mag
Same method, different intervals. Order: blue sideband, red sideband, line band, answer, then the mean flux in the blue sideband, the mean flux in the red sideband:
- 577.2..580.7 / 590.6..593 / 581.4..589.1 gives 0.01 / 24.7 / 23.8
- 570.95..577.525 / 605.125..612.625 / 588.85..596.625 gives 0.06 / 24.6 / 24.4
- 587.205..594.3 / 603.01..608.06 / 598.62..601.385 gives -0.01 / 22.7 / 24.6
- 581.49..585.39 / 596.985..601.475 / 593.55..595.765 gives 0.03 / 25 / 24.1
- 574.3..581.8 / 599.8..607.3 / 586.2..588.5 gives 0.06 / 24.6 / 24.5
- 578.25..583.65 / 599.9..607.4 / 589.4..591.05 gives 0.14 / 24.9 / 24.5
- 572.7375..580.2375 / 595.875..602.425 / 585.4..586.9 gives 0.02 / 24.6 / 24.2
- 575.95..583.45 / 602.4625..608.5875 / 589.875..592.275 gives 0.05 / 24.8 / 24.4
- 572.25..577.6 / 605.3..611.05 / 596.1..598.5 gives 0.03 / 24.8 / 24.4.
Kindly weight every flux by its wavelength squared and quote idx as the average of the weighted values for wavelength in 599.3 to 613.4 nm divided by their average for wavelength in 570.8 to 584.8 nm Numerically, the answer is 1.1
